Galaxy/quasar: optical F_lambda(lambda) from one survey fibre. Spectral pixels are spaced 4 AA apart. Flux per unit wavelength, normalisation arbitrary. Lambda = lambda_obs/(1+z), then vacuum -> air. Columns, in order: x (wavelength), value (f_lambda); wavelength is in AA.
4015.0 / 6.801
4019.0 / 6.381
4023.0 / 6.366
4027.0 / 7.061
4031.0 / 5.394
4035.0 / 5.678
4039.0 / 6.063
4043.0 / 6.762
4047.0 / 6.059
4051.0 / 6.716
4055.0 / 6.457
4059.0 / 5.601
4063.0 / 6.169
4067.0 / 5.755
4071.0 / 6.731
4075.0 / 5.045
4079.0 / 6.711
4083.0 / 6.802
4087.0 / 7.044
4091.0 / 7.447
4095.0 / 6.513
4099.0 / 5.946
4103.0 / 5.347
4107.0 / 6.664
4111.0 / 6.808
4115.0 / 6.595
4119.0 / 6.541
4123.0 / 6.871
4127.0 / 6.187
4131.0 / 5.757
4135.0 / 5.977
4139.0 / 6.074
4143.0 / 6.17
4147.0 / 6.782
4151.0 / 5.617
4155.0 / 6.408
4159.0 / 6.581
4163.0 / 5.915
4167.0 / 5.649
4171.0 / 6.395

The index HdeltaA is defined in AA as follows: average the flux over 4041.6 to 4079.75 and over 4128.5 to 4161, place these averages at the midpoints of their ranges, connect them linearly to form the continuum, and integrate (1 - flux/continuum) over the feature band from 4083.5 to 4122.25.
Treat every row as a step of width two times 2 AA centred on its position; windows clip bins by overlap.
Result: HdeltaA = -2.5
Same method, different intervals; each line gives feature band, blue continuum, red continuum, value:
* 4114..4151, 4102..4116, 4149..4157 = -0.51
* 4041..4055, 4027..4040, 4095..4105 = -1.50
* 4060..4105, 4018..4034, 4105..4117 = 1.66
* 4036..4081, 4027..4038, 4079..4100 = 0.68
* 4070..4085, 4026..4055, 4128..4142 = -0.40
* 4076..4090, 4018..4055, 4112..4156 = -1.08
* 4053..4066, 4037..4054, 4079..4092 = 1.11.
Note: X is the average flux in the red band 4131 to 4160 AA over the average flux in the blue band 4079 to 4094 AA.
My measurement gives 0.9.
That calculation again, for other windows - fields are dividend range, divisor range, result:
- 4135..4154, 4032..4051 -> 1.00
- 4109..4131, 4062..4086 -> 1.05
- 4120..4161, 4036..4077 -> 1.02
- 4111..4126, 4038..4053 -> 1.04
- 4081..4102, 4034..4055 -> 1.06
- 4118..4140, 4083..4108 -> 0.96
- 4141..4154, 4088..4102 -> 0.94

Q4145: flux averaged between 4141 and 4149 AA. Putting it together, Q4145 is 6.48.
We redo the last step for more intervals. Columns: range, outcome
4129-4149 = 6.15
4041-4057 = 6.5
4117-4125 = 6.71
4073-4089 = 6.4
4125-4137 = 5.97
